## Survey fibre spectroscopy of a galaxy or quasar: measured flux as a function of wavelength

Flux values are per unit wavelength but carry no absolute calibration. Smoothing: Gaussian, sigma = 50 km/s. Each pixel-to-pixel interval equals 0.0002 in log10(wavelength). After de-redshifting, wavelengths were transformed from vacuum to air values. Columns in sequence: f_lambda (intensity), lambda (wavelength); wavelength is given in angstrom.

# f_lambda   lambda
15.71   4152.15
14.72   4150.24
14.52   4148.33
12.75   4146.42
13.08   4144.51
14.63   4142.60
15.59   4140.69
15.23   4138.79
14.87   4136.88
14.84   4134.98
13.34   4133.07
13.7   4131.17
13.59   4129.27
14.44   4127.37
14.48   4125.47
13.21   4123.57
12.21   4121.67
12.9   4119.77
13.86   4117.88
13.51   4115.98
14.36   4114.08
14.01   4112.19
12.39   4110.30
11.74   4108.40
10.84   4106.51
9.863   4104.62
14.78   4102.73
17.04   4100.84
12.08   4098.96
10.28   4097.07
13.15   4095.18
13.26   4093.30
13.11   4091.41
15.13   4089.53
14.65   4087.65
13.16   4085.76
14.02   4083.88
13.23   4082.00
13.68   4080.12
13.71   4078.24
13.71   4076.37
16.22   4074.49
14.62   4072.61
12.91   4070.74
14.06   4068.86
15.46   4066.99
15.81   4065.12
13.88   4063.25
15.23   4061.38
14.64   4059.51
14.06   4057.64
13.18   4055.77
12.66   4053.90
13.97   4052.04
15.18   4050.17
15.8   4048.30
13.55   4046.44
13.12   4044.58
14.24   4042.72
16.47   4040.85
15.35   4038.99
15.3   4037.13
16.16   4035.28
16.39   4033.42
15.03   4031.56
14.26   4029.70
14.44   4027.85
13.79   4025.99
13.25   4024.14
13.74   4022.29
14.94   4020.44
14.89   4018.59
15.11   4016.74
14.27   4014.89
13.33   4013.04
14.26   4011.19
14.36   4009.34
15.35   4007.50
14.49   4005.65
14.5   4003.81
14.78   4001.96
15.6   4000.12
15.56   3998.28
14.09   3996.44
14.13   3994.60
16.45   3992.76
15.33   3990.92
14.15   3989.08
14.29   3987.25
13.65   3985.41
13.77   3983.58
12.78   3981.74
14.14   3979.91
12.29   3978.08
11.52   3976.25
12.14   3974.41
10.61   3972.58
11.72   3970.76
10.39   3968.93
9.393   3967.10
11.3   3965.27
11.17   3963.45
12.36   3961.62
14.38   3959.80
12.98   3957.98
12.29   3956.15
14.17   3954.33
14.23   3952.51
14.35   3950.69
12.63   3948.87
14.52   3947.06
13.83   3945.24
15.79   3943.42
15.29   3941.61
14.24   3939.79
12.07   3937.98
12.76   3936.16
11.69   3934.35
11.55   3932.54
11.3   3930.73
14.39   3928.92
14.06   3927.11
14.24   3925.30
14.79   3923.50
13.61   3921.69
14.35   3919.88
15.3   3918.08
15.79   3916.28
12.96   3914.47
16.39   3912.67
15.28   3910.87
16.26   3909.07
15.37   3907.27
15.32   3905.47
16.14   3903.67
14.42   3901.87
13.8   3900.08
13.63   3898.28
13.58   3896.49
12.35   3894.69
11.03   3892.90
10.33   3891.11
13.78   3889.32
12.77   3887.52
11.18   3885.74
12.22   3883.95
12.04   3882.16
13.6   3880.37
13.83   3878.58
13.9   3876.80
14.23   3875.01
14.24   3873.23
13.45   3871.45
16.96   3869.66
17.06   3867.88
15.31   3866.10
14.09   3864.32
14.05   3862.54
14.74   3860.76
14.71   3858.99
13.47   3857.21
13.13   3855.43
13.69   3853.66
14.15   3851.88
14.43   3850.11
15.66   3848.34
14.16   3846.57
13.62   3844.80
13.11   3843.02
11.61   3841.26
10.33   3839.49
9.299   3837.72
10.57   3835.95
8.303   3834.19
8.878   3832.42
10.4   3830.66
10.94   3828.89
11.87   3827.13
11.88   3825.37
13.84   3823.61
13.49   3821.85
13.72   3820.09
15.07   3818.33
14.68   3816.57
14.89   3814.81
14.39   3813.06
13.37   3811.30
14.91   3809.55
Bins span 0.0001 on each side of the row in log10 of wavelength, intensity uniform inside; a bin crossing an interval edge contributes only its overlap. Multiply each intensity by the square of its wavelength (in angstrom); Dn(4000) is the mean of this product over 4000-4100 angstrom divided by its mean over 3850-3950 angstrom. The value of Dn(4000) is 1.1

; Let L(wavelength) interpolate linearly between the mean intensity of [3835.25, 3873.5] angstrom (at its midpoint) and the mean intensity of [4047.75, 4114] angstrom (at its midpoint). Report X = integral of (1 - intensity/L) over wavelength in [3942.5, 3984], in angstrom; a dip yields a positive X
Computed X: 3.1 angstrom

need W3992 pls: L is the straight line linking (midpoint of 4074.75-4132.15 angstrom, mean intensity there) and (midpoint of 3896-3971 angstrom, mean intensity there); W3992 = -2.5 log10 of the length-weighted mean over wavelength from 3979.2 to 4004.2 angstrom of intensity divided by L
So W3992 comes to -0.07 mag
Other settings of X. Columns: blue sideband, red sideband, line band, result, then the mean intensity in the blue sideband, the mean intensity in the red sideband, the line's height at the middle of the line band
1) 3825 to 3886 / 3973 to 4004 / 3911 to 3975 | 1.90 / 13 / 14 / 13.7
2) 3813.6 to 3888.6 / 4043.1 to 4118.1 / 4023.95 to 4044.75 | -1.98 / 13.2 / 13.7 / 13.6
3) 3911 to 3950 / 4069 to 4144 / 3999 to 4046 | -3.11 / 13.9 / 13.7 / 13.8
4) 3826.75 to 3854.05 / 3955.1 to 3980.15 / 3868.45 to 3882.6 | -2.70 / 11.9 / 11.9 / 11.9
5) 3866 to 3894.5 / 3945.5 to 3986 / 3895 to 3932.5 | -3.87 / 13.4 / 12.6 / 13.1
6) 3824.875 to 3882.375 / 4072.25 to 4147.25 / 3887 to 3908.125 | -0.57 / 13.1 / 13.6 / 13.2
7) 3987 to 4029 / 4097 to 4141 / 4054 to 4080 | -0.63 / 14.6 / 13.5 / 14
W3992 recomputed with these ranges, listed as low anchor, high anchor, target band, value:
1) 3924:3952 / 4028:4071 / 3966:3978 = 0.248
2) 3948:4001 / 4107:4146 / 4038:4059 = -0.069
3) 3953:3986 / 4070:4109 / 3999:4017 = -0.155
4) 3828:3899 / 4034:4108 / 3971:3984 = 0.099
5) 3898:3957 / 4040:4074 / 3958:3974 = 0.228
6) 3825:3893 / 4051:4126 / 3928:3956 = -0.025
